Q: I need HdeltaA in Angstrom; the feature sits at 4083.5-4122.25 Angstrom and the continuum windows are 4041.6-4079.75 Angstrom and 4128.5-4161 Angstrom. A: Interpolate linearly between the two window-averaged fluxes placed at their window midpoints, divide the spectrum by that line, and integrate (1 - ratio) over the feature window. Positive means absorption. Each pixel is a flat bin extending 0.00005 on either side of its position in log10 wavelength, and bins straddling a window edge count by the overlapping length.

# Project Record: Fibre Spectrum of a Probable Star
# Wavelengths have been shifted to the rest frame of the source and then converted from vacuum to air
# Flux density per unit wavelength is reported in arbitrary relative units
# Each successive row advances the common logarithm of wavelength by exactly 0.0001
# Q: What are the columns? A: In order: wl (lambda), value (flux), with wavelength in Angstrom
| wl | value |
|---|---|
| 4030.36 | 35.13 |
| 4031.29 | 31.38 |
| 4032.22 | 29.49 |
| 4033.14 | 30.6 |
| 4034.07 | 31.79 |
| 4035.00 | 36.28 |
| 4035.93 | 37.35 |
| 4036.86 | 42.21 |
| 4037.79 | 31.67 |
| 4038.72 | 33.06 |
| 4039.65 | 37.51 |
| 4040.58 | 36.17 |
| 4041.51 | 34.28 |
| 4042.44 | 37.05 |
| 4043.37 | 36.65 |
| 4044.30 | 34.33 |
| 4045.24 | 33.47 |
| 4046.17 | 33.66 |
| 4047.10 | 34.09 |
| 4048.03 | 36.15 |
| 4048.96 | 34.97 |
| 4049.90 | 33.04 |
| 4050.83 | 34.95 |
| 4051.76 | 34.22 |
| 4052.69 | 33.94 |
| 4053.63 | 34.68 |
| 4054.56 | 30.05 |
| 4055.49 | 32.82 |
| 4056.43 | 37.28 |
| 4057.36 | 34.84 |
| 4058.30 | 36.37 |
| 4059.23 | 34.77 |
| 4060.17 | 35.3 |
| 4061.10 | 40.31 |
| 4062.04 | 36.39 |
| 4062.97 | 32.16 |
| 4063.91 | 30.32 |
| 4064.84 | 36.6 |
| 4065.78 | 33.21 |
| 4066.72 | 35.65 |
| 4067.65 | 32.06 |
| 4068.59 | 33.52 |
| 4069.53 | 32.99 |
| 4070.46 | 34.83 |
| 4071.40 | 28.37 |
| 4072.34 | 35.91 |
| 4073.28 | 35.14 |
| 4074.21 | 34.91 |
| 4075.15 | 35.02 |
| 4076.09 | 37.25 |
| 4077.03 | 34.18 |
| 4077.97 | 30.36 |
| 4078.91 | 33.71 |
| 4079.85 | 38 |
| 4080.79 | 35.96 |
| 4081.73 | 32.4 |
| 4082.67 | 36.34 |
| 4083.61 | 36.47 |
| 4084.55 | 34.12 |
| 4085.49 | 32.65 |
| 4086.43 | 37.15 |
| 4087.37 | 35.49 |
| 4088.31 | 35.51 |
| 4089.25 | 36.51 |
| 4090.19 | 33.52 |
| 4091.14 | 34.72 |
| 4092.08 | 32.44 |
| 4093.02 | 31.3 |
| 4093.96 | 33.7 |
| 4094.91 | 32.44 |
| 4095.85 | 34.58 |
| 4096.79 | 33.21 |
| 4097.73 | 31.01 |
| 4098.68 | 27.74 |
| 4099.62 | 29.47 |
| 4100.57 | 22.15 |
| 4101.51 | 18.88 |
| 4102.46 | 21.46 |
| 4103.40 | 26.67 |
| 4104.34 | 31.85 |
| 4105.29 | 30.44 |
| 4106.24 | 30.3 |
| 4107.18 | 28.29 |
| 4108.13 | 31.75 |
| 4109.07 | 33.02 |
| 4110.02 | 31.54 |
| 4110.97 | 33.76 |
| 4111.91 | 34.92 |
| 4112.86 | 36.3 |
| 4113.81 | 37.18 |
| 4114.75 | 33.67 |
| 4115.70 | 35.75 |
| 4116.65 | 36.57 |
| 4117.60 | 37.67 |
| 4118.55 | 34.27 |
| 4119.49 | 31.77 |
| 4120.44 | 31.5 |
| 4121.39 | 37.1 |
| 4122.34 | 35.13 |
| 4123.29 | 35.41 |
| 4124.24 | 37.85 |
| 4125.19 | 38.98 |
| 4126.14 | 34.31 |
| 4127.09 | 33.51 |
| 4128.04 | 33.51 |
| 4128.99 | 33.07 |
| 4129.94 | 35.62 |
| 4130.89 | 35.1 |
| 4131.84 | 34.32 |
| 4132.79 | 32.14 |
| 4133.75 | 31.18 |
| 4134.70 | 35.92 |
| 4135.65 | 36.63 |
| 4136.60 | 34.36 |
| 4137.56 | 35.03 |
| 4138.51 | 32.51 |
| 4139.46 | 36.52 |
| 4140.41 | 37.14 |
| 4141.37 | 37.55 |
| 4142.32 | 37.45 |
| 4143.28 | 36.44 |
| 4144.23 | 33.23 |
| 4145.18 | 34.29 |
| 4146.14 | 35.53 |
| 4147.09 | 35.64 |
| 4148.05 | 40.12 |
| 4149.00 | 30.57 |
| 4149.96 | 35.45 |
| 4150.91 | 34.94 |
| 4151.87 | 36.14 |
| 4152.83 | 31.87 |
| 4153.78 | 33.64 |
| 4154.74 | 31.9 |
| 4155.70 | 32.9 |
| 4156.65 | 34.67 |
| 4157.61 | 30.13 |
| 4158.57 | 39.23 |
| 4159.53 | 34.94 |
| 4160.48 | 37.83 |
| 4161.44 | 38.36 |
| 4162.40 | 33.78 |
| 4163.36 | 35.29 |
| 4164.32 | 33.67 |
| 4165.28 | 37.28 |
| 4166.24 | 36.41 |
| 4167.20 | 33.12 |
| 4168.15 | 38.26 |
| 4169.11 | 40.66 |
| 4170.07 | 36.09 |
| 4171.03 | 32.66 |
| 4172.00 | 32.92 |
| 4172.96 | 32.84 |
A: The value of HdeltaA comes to 2.5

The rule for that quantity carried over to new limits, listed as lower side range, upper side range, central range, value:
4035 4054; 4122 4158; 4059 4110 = 3.2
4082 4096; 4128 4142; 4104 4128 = 0.4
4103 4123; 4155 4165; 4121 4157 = -0.7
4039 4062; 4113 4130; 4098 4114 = 2.5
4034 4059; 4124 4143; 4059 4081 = 0.4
